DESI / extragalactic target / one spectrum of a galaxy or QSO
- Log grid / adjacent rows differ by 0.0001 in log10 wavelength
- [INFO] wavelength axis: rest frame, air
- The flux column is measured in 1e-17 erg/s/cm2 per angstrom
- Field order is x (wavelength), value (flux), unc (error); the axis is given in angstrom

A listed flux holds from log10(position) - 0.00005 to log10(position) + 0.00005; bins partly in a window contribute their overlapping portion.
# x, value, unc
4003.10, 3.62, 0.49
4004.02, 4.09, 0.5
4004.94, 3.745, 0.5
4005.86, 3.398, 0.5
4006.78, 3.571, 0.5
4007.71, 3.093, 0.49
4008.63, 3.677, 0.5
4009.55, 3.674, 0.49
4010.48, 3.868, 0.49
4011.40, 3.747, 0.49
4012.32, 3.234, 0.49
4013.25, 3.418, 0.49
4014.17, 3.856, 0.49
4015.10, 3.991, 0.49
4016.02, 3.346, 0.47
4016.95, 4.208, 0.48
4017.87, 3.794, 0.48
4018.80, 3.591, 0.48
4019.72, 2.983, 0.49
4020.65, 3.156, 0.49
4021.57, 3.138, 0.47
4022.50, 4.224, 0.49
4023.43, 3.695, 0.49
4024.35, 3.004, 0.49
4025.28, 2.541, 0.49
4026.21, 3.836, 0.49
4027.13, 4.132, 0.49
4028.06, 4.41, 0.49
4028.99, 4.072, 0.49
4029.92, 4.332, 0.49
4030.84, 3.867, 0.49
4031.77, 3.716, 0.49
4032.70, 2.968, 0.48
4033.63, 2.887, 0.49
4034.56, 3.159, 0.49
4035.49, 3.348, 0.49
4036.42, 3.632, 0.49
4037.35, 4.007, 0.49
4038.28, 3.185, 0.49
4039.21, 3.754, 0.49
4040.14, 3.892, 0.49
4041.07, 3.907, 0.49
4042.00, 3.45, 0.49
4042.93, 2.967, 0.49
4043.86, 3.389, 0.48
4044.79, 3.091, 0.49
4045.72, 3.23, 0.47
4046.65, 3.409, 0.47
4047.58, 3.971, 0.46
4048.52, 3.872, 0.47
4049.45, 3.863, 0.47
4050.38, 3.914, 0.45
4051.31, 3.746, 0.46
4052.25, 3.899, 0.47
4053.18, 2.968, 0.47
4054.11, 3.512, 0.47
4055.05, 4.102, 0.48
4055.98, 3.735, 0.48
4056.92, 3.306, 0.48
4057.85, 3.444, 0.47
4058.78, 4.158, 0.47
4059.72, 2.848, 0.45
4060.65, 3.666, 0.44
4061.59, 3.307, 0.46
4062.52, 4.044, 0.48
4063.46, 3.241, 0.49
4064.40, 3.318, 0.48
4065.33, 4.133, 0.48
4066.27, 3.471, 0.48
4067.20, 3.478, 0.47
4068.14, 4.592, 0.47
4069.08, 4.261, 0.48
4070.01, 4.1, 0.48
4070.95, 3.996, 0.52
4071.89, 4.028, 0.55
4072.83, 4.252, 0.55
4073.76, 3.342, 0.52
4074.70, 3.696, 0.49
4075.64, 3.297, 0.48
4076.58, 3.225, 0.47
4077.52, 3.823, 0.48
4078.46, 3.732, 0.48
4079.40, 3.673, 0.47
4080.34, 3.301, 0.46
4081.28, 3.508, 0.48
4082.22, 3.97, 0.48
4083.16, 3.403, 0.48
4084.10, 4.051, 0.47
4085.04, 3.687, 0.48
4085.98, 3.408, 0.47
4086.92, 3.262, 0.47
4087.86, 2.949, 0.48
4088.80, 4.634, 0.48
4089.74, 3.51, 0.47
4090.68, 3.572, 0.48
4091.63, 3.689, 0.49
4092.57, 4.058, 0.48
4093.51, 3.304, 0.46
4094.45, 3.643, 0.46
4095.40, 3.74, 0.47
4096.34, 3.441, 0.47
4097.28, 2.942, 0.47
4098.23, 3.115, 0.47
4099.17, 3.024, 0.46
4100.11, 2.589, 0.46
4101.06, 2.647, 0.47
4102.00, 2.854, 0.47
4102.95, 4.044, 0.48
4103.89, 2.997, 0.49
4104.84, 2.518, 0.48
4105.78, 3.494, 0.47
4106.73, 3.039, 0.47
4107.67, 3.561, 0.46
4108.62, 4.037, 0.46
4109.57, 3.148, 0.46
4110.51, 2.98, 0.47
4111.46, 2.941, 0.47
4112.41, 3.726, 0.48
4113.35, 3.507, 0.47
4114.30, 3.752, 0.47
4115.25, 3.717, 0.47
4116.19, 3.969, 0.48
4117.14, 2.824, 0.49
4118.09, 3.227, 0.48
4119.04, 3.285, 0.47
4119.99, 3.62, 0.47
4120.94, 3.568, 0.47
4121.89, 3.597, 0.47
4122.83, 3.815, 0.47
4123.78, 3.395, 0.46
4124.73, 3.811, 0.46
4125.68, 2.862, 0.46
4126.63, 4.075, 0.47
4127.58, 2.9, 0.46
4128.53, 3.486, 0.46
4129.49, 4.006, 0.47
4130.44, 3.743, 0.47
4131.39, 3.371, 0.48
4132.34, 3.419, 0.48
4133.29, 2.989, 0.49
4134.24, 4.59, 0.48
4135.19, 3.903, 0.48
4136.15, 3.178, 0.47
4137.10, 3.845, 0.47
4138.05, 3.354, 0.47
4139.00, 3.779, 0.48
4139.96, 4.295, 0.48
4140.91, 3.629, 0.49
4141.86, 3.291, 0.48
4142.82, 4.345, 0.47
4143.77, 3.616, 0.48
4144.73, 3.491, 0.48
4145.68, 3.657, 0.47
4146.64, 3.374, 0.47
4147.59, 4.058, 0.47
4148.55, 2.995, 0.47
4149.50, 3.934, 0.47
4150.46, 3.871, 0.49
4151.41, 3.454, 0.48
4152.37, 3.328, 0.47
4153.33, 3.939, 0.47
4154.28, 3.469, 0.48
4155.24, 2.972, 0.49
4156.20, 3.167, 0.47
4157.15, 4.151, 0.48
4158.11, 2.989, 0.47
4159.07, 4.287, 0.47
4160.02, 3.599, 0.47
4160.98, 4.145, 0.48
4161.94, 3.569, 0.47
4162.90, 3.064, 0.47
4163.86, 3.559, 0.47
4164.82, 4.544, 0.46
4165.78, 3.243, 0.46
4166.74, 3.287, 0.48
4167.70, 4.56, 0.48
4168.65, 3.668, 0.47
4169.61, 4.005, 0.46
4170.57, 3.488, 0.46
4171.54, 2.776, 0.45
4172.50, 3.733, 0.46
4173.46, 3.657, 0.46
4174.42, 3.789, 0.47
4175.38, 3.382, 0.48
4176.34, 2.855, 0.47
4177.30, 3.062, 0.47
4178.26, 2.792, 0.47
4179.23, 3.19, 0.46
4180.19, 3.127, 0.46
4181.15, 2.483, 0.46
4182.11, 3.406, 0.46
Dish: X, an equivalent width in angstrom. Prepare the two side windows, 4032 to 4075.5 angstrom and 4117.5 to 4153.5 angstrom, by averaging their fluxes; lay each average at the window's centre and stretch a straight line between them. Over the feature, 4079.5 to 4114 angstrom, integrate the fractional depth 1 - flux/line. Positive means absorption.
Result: 2.0 angstrom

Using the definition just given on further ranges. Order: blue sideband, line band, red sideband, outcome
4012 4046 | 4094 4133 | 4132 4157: 2.5 angstrom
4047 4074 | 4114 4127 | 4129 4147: 0.6 angstrom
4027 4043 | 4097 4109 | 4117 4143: 1.5 angstrom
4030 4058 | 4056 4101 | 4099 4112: -3.7 angstrom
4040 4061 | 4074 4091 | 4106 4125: -0.3 angstrom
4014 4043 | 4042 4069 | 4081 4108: -0.7 angstrom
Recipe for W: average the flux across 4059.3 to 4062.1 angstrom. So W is 3.3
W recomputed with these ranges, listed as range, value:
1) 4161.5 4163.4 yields 3.31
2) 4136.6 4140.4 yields 3.81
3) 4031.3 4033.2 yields 3.33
